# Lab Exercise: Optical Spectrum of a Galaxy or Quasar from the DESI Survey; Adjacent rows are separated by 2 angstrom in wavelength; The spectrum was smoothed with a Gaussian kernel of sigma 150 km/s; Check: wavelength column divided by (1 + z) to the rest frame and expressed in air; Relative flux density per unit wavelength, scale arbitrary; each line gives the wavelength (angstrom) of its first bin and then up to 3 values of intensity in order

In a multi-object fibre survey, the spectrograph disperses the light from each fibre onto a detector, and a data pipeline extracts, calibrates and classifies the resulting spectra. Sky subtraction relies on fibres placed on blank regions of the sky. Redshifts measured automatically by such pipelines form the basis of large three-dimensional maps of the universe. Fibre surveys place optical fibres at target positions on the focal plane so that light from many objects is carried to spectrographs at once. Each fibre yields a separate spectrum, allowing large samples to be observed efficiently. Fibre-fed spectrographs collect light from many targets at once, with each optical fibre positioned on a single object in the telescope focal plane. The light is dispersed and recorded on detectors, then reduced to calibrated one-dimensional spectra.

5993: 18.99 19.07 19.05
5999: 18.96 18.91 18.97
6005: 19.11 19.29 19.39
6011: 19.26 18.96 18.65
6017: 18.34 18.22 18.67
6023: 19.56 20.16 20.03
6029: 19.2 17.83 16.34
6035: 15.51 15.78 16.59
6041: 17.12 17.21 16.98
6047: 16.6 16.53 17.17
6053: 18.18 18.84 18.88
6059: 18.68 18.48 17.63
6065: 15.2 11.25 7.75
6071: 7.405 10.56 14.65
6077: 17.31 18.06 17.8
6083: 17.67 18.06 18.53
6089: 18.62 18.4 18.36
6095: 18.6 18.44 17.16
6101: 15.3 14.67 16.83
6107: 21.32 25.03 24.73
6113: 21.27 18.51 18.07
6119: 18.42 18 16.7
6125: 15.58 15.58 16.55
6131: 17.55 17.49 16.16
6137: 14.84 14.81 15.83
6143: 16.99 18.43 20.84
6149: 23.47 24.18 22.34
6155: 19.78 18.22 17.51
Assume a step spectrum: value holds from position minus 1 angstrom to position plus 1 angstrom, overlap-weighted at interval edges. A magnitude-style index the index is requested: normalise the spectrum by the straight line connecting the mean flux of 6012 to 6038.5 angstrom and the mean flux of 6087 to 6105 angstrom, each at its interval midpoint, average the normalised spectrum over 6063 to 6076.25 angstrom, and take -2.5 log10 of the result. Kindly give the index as 0.45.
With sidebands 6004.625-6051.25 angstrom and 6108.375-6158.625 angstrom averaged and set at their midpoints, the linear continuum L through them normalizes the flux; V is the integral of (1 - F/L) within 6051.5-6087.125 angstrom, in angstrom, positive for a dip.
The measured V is 4.9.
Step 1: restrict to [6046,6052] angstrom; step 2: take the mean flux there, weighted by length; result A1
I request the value 16.8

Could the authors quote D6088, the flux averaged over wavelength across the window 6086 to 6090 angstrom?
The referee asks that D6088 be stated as 18.6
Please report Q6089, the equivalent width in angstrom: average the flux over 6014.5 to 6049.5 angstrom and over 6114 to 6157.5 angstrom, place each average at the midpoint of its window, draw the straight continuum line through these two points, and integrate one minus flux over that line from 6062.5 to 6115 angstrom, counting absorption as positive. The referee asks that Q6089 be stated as 2.9 angstrom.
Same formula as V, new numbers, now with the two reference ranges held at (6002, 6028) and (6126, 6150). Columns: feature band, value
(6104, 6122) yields -2.5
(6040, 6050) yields 1.0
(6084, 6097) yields -0.3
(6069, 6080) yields 3.1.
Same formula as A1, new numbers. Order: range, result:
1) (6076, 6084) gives 17.7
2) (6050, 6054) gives 17.7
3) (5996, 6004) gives 19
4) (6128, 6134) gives 17.2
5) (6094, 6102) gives 17.4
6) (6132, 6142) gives 15.8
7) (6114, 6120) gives 18.3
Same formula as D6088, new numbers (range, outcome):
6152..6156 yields 21.1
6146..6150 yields 22.2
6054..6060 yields 18.8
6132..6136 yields 16.8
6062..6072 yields 11.8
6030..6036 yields 16.6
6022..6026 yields 19.9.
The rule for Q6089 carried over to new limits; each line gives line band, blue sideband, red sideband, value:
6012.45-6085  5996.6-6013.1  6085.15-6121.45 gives 8.6 angstrom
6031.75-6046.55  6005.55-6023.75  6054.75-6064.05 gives 1.7 angstrom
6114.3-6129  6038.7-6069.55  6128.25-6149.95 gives 0.1 angstrom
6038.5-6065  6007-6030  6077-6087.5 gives 1.4 angstrom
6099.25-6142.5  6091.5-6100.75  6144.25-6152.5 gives 4.2 angstrom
